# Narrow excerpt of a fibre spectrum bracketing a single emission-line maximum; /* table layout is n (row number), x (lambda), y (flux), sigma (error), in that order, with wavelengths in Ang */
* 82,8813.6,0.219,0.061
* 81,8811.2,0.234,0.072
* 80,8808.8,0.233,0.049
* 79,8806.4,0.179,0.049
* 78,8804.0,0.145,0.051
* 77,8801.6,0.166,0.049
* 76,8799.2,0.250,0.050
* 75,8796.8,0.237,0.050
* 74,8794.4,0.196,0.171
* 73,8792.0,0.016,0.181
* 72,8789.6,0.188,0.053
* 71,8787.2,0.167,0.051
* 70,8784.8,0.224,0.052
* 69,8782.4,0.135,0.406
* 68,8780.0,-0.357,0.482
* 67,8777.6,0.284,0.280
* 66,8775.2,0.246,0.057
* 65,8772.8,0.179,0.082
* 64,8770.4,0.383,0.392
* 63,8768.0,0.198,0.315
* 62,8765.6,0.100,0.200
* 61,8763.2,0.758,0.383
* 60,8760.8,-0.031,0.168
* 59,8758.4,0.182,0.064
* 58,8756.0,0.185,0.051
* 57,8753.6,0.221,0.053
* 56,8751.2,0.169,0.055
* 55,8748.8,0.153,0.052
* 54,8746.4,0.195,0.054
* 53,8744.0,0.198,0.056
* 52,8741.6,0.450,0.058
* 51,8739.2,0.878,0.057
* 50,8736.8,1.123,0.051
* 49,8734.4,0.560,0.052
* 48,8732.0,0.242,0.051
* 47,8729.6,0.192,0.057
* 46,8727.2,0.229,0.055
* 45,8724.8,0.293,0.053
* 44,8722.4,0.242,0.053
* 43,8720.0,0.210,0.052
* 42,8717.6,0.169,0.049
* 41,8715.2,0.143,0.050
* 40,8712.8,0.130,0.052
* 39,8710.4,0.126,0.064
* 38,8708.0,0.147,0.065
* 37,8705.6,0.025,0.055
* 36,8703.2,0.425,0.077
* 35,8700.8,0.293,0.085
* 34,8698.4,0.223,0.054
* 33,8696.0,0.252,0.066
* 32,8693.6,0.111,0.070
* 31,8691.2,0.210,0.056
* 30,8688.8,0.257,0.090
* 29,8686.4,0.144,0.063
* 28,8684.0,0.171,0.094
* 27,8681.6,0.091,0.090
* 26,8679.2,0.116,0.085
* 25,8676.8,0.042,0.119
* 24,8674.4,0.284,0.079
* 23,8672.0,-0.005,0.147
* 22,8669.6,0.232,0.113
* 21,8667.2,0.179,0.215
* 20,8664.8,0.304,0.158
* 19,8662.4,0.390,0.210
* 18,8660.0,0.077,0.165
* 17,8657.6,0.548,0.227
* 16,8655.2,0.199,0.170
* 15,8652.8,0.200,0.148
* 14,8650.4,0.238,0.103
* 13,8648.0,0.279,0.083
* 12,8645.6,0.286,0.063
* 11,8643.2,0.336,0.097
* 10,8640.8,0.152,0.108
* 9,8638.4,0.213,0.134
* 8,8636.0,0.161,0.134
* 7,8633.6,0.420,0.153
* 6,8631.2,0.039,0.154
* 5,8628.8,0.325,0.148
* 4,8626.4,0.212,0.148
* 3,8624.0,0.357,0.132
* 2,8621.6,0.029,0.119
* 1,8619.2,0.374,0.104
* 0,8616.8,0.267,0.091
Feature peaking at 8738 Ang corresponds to H-gamma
